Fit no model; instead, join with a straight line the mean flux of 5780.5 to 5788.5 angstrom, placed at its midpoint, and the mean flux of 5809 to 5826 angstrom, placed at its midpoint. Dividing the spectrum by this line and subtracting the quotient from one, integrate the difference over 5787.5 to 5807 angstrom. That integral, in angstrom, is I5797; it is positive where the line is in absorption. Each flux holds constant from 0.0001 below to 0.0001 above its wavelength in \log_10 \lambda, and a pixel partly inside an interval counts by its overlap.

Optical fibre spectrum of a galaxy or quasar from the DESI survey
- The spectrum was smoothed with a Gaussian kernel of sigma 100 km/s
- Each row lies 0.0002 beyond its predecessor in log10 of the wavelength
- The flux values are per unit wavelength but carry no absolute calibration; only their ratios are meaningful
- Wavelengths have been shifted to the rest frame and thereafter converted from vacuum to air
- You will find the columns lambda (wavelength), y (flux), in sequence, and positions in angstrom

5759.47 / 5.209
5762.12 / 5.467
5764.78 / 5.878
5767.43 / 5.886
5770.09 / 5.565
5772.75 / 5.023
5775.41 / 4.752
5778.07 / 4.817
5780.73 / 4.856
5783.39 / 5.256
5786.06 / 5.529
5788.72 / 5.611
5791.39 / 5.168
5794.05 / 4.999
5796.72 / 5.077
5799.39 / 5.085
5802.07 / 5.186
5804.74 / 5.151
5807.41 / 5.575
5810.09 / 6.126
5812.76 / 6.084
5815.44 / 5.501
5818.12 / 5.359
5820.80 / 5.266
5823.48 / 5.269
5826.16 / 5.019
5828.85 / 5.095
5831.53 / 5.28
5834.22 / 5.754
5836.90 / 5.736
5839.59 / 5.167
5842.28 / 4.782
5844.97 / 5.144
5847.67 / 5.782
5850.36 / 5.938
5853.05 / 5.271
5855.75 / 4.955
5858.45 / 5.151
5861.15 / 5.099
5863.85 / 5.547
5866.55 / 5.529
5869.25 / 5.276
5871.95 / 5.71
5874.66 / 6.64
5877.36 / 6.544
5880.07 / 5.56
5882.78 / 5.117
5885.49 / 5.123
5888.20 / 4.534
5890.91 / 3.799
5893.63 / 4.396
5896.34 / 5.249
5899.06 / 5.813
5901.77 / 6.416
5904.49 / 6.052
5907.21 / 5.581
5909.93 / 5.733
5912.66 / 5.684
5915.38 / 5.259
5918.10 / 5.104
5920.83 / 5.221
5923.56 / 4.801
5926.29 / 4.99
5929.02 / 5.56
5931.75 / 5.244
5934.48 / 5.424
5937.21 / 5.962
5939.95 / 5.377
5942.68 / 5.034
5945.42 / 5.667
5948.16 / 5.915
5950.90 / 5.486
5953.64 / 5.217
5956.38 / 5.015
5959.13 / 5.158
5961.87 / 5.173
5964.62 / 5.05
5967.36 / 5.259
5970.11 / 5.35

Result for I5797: 0.8 angstrom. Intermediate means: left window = 5.32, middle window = 5.2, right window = 5.55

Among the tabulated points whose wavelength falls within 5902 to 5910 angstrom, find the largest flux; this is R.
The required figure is 6.052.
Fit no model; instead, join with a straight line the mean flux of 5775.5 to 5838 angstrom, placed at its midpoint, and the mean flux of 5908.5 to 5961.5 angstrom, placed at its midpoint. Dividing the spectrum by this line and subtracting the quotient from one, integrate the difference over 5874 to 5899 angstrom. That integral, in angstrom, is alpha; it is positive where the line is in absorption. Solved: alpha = 0.6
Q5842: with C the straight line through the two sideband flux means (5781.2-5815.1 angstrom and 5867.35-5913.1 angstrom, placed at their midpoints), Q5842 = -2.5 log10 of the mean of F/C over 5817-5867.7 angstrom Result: 0.02 mag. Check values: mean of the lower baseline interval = 5.39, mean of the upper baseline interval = 5.48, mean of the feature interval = 5.32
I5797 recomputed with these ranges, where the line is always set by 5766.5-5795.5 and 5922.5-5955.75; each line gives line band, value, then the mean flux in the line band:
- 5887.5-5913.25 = 0.0 angstrom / 5.33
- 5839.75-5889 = -1.2 angstrom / 5.43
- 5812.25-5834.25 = -0.4 angstrom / 5.35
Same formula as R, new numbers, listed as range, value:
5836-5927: 6.64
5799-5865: 6.126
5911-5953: 5.962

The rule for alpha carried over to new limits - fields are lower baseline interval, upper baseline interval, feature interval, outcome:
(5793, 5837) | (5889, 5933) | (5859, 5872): -0.1 angstrom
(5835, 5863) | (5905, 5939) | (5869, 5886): -1.3 angstrom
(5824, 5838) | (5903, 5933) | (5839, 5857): 0.2 angstrom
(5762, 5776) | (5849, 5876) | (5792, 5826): 0.7 angstrom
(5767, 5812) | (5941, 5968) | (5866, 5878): -1.5 angstrom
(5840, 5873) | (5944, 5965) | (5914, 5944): 0.4 angstrom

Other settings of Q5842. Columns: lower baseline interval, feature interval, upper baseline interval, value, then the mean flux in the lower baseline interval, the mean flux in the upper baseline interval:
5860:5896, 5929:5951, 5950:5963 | -0.06 mag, 5.3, 5.2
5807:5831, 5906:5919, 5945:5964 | -0.02 mag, 5.47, 5.35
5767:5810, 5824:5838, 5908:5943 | -0.02 mag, 5.23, 5.35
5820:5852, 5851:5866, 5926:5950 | 0.03 mag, 5.35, 5.49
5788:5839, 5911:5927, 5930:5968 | 0.04 mag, 5.38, 5.36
